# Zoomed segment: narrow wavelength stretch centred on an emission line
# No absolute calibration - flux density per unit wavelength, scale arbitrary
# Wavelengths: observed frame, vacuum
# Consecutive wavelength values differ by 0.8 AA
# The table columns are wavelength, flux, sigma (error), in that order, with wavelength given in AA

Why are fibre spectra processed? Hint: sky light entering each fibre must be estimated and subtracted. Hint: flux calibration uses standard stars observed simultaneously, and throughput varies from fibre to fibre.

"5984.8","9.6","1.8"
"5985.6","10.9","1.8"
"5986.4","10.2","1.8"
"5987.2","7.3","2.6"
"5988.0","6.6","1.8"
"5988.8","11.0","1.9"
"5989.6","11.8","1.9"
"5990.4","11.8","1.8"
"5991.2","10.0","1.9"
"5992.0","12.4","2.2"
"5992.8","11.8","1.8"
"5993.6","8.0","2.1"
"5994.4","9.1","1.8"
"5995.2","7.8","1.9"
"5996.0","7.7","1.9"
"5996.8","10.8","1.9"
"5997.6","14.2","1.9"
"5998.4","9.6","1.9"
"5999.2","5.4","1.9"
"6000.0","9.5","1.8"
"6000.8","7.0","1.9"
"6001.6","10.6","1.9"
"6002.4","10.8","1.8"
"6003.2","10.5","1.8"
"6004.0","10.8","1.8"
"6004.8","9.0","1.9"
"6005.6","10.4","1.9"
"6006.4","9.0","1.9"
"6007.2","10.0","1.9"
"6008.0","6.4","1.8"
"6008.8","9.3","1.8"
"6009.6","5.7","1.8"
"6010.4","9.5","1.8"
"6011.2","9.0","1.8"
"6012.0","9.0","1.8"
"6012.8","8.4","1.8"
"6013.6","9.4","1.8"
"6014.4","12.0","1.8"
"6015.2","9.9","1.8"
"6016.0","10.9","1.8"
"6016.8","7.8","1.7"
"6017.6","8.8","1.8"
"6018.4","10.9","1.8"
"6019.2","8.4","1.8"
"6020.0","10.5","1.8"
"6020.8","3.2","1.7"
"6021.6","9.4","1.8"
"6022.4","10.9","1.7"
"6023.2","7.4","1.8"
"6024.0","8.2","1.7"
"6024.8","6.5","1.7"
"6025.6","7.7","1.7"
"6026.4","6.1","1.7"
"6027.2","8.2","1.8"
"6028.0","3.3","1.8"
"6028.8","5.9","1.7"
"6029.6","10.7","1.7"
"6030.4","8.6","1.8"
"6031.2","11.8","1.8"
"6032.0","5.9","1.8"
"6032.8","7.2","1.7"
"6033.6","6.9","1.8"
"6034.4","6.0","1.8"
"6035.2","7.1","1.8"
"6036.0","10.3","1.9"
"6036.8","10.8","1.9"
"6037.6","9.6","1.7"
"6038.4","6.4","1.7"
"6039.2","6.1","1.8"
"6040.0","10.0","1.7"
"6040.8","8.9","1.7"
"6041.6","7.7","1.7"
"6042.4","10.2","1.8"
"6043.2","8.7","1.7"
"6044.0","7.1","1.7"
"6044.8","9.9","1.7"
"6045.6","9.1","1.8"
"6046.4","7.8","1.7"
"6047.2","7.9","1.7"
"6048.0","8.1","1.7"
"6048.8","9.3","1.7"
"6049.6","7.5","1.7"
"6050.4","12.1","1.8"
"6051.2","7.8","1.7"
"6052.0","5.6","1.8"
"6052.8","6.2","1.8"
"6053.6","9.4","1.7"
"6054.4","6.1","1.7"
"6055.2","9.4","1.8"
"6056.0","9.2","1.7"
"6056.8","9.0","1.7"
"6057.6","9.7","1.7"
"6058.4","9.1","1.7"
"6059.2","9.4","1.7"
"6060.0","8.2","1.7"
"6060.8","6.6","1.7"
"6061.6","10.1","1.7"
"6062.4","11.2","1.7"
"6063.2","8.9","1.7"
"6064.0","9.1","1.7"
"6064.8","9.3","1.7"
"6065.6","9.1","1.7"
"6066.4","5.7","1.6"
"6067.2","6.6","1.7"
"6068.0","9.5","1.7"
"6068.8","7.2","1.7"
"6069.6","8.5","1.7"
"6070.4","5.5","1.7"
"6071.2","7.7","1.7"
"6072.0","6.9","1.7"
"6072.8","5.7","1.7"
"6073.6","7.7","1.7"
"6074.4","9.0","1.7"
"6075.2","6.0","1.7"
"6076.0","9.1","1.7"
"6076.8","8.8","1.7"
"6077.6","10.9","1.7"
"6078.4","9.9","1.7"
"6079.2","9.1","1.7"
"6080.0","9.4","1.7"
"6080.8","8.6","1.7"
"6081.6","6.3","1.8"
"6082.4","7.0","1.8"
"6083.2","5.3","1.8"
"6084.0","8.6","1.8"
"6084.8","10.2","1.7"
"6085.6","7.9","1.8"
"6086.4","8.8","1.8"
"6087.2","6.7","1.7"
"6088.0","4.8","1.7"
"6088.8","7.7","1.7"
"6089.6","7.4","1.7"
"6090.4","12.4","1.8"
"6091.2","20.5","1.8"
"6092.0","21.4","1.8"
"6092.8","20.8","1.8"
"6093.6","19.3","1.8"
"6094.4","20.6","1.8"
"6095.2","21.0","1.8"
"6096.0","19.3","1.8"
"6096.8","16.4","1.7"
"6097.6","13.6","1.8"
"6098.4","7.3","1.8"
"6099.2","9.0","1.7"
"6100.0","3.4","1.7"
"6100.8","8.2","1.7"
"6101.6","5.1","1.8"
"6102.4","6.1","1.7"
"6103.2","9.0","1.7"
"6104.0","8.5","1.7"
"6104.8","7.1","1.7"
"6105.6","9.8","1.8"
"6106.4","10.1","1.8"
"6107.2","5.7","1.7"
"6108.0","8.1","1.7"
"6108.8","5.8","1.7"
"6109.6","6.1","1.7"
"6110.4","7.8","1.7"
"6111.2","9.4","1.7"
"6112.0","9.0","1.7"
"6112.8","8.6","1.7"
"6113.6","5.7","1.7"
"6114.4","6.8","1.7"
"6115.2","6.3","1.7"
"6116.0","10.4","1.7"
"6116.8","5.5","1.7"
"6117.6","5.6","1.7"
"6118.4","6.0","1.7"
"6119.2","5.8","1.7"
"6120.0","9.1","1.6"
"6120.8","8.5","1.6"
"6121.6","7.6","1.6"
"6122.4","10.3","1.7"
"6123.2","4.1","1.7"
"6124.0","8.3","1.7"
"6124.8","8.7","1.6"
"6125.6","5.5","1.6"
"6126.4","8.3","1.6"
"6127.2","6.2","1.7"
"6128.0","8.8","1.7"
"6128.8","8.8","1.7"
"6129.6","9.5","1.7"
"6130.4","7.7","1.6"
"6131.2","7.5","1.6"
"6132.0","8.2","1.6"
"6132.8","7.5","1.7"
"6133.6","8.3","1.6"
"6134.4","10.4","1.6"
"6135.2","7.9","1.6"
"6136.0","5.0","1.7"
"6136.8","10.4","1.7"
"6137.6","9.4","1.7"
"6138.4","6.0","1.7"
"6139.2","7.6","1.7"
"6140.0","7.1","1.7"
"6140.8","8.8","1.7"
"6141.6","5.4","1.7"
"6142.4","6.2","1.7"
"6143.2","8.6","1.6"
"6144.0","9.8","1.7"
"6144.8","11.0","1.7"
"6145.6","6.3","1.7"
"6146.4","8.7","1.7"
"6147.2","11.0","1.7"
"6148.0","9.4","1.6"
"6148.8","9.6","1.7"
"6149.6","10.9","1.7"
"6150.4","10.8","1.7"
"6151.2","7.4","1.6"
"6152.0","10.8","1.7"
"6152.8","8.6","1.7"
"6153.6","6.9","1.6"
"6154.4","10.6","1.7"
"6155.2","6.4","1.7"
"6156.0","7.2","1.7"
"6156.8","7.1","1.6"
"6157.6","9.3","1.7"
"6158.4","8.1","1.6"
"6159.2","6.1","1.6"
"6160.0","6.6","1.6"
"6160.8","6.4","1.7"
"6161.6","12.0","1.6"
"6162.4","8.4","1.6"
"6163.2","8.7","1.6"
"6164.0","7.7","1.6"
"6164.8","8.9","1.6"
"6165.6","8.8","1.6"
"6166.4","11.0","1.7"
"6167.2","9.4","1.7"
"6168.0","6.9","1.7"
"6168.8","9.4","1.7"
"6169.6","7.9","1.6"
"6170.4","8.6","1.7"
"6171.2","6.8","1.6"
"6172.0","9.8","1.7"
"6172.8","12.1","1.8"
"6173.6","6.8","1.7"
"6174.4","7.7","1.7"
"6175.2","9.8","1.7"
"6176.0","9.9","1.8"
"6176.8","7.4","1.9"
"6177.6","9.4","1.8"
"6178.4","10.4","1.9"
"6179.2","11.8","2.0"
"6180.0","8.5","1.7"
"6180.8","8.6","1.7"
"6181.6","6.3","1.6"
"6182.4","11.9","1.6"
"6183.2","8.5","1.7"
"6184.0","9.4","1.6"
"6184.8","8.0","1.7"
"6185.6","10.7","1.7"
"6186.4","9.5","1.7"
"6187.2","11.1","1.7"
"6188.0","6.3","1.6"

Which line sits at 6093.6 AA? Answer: H-beta 4861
